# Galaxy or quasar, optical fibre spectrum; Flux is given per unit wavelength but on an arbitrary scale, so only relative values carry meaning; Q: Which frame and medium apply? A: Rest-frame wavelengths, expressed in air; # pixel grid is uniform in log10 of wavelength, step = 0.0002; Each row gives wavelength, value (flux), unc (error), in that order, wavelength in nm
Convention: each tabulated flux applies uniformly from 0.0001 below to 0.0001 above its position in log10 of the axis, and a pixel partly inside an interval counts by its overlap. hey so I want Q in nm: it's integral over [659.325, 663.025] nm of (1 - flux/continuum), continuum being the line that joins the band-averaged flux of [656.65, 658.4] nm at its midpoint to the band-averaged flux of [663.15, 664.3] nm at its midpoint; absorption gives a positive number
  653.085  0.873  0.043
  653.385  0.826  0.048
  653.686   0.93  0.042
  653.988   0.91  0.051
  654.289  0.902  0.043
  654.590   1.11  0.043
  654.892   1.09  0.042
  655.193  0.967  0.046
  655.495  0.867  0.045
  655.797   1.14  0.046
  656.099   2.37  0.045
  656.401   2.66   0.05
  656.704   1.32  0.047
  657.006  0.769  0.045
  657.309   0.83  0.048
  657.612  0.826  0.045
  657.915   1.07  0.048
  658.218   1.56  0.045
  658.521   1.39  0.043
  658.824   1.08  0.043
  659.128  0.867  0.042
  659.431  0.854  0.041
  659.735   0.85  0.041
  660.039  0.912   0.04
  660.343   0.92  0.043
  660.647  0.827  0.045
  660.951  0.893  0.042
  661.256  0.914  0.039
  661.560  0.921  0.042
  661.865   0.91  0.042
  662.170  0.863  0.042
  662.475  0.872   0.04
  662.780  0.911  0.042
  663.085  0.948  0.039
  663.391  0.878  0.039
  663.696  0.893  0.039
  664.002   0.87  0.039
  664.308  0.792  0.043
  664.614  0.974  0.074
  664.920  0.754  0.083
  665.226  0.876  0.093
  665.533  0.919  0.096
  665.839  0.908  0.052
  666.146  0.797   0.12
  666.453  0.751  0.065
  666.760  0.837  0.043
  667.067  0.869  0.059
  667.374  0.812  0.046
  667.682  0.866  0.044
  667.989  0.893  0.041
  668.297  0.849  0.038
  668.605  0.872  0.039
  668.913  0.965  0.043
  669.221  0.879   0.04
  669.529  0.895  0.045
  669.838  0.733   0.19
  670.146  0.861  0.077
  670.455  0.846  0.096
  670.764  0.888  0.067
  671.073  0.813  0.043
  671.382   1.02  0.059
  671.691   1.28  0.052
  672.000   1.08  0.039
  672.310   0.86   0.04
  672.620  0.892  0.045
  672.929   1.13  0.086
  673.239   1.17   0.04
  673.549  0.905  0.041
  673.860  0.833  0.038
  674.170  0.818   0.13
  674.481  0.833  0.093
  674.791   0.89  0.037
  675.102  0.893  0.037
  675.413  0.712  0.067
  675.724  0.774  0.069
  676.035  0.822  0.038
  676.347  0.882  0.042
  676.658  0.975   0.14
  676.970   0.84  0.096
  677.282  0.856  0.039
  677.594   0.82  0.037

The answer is 0.22 nm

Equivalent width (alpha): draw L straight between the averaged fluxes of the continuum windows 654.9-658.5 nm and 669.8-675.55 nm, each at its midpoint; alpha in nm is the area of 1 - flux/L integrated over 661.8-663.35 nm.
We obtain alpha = 0.35 nm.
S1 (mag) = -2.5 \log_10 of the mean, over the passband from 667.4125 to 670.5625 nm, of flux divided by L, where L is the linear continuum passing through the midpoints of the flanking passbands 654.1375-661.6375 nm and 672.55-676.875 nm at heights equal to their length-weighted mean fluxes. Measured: 0.13 mag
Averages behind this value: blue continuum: 1.12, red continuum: 0.894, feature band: 0.864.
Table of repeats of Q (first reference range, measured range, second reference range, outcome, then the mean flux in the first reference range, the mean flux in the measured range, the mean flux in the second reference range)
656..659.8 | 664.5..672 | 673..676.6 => 0.99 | 1.26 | 0.885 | 0.876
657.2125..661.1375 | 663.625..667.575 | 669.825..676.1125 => 0.44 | 0.992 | 0.849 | 0.912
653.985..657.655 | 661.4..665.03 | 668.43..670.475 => 0.53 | 1.24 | 0.884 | 0.865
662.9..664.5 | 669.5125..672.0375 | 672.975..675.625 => -0.13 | 0.879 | 0.931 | 0.89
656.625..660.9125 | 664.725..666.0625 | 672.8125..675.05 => 0.15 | 0.997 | 0.864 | 0.934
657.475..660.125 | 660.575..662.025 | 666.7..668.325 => 0.14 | 1.05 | 0.896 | 0.856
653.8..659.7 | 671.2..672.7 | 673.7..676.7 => -0.22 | 1.18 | 1.03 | 0.838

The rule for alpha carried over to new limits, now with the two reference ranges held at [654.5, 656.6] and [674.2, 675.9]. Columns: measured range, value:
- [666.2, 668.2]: 0.449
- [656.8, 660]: 0.837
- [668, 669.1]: 0.149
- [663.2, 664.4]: 0.330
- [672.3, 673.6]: -0.181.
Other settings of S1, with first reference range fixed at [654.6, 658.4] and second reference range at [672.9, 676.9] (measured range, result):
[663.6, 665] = 0.28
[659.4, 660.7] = 0.35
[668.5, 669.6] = 0.12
